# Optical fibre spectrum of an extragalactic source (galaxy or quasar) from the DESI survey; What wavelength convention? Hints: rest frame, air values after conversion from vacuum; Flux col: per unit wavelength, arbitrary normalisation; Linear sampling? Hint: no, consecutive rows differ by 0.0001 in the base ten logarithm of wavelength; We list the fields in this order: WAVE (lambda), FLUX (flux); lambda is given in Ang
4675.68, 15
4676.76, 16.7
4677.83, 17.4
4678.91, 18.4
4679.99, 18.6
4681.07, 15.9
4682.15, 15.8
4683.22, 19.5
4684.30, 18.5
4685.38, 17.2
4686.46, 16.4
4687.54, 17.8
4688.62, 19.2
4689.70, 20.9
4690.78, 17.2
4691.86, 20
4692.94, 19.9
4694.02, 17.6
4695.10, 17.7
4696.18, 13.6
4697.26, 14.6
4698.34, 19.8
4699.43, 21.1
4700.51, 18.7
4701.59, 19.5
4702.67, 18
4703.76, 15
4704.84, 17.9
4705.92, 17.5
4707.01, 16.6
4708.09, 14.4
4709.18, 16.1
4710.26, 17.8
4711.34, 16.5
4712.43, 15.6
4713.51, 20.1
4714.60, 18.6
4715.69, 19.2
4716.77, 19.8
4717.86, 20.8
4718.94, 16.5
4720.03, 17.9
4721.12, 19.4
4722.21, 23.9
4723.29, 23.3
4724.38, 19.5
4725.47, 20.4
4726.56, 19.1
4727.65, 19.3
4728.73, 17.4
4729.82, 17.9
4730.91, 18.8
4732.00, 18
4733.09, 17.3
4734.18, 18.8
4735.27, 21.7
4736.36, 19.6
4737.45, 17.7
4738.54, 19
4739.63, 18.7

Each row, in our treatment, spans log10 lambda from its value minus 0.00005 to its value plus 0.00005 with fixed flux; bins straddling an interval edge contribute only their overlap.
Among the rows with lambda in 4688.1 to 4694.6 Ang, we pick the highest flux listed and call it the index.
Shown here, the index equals 20.9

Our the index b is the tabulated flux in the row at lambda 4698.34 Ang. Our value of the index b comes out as 19.8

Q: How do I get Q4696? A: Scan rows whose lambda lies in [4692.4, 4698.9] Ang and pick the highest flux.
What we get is 19.9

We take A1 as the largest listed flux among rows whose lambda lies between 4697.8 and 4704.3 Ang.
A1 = 21.1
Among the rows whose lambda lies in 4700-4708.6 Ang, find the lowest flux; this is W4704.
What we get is 14.4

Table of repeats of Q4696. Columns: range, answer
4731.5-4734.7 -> 18.8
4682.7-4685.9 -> 19.5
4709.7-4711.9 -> 17.8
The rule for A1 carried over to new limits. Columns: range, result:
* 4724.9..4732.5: 20.4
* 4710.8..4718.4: 20.8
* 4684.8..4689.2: 19.2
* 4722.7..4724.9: 23.3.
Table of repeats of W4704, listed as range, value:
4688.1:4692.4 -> 17.2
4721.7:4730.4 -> 17.4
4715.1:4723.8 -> 16.5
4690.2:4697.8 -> 13.6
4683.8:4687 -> 16.4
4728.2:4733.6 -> 17.3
